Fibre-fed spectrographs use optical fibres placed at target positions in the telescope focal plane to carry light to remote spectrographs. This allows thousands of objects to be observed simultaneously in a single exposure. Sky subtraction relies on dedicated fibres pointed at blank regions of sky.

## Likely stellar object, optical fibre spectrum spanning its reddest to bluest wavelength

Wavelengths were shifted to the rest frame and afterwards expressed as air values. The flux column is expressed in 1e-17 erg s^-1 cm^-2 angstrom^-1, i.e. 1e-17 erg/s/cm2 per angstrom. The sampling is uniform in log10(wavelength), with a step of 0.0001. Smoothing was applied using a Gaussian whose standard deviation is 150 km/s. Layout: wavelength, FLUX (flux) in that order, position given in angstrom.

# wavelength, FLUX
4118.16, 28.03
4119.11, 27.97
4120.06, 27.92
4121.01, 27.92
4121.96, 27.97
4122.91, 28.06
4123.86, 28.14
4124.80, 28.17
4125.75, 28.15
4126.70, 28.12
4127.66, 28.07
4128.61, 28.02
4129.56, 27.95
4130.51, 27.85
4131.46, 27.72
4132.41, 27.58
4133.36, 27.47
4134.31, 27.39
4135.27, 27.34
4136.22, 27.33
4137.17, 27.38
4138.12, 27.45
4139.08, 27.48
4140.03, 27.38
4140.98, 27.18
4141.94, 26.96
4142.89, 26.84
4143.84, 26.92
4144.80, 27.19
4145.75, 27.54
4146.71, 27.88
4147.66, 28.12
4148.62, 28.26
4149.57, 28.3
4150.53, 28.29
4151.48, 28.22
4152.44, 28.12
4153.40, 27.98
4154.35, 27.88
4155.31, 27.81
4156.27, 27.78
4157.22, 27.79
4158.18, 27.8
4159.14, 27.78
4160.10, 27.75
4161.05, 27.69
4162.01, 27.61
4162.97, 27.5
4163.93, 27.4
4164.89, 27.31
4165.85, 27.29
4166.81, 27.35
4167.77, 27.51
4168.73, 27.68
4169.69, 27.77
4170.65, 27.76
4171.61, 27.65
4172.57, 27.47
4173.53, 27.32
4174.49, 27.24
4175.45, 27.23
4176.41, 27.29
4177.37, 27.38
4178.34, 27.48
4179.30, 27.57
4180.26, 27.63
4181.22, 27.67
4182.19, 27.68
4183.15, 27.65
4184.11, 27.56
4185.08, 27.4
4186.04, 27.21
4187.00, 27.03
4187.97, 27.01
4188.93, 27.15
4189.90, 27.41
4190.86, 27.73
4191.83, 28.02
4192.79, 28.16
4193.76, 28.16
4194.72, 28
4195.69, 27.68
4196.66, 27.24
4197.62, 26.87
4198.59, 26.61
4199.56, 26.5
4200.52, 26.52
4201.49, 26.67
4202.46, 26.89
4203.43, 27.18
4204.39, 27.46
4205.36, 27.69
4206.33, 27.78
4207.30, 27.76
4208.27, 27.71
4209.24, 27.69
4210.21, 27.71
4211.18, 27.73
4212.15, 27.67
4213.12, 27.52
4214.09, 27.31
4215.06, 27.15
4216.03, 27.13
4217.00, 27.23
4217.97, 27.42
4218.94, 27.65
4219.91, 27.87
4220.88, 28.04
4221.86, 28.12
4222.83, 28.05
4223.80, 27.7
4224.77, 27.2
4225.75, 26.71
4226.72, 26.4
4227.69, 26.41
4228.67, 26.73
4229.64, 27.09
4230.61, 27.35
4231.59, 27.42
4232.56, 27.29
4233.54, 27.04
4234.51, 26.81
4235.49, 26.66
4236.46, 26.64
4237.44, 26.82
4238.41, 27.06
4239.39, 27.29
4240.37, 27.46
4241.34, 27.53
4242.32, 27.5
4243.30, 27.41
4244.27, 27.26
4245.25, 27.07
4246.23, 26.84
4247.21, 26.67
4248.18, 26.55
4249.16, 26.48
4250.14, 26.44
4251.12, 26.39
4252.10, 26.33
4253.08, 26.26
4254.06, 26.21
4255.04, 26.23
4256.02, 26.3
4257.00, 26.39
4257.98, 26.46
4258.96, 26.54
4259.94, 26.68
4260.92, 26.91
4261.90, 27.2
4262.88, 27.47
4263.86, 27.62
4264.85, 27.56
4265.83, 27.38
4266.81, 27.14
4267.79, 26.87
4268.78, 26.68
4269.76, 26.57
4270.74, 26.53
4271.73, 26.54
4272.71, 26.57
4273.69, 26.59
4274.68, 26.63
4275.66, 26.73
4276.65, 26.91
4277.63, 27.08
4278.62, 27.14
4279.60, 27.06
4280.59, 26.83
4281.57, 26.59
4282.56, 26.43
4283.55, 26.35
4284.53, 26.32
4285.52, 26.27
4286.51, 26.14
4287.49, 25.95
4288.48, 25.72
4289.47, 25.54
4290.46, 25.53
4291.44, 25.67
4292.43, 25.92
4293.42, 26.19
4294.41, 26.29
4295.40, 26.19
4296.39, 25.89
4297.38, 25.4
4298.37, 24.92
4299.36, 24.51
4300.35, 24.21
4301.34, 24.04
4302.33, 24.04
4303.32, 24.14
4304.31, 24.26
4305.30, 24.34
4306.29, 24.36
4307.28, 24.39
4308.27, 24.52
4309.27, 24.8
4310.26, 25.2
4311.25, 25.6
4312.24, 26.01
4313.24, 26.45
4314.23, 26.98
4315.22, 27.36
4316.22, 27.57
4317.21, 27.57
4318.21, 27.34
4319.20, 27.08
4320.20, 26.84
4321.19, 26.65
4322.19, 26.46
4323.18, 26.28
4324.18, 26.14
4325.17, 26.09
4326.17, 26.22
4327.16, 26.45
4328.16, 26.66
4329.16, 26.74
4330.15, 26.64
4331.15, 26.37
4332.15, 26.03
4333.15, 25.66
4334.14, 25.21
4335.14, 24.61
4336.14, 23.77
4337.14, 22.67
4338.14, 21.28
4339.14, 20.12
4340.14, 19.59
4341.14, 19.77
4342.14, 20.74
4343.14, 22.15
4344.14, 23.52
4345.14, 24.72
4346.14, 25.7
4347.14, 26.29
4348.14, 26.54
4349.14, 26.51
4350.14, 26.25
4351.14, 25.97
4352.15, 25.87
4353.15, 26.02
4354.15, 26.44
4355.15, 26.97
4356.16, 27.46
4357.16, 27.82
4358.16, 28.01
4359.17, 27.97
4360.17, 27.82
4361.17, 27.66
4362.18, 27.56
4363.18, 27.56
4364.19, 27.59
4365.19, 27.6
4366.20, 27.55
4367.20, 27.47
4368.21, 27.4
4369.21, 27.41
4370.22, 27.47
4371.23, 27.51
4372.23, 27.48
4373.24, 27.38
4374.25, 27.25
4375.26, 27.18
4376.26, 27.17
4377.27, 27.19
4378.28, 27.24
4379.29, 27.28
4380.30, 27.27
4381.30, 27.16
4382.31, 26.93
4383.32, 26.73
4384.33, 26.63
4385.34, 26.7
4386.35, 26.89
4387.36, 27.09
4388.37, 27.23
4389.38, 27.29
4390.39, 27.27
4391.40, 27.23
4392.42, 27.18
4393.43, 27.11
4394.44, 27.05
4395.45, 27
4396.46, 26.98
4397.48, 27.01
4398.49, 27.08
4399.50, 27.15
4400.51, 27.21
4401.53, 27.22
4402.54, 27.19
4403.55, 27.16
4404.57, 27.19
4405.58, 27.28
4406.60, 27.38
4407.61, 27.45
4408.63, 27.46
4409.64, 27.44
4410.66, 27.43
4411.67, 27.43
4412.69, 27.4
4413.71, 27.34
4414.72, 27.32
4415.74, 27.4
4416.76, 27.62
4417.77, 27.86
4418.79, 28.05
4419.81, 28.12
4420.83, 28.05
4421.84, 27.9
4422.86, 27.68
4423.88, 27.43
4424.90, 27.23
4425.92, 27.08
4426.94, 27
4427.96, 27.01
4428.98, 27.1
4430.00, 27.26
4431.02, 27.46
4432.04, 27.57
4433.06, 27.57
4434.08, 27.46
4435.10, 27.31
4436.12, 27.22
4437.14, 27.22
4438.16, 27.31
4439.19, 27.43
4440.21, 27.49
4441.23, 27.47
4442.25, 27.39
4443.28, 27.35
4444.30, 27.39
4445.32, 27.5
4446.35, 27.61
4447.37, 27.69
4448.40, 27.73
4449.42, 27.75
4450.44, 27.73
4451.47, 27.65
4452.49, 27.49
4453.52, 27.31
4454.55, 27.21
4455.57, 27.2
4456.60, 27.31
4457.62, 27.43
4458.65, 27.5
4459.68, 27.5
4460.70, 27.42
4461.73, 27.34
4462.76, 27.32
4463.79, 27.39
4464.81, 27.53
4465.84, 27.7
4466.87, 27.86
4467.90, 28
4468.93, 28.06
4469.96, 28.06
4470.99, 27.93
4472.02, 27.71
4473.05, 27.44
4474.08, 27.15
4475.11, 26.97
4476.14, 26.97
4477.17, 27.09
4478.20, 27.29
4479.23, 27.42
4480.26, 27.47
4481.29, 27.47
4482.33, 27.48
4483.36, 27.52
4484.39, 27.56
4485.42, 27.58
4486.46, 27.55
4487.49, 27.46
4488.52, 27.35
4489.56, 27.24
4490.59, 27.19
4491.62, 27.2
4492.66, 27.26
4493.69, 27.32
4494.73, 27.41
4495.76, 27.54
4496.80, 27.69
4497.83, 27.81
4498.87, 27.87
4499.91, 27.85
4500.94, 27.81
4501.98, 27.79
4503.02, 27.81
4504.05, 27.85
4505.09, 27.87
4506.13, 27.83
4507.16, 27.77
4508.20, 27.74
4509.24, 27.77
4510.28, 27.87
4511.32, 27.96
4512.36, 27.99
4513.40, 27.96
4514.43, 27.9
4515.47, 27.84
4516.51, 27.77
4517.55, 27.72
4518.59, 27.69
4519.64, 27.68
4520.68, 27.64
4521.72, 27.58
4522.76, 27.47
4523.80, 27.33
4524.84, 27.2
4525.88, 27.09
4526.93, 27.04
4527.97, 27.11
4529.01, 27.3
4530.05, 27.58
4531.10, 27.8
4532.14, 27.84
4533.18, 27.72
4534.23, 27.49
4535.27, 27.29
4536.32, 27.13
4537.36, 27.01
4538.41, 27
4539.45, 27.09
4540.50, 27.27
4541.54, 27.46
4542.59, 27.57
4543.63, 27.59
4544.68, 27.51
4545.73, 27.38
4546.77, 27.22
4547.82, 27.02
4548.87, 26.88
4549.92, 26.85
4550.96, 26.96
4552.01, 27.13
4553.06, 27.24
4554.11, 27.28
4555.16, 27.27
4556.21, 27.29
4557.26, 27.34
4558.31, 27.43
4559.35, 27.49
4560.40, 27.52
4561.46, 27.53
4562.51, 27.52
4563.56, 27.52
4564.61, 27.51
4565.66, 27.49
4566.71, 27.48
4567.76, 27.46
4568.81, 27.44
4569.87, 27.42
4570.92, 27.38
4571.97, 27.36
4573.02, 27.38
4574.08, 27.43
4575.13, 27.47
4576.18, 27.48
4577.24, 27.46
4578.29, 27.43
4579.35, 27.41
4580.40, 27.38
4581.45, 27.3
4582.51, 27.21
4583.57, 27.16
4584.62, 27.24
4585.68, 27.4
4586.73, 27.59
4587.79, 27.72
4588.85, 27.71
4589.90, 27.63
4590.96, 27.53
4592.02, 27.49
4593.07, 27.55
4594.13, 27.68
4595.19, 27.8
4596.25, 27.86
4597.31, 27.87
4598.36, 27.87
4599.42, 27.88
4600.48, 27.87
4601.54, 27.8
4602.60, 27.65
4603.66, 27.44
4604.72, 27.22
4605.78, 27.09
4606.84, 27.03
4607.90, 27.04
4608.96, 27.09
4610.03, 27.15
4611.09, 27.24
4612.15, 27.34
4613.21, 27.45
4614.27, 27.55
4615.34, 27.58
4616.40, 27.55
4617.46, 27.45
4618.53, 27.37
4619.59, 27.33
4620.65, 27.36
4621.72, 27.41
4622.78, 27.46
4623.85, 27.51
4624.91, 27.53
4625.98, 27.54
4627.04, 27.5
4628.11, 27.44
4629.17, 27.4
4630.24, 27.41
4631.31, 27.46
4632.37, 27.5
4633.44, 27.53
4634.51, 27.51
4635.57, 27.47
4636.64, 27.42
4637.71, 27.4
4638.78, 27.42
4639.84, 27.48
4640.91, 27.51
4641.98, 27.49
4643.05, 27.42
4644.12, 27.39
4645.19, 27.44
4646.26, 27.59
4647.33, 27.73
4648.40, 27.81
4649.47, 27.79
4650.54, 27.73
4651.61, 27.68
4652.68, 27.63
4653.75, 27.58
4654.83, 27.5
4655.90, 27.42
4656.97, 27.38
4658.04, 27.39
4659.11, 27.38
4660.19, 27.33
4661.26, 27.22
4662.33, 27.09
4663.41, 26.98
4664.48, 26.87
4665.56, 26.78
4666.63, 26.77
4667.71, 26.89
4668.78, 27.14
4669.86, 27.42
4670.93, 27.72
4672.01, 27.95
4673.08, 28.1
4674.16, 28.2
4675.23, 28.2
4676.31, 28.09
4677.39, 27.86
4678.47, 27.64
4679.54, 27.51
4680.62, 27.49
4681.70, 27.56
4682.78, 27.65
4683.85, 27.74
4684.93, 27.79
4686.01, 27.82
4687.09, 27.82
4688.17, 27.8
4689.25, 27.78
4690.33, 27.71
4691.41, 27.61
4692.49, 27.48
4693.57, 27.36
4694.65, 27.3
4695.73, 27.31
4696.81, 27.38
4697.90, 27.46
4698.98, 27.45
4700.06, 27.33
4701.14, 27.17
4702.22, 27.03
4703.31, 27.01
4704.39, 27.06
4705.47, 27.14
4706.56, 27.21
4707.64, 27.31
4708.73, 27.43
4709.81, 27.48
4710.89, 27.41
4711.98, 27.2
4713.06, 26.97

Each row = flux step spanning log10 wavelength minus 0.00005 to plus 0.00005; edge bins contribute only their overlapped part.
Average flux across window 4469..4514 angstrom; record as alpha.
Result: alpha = 27.6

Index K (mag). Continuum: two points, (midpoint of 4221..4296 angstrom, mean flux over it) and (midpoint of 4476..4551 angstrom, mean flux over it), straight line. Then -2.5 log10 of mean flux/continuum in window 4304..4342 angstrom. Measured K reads 0.07 mag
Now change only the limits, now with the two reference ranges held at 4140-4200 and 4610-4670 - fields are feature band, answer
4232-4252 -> 0.02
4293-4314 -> 0.10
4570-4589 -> 0.00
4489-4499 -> 0.00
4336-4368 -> 0.08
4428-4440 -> 0.00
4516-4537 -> 0.00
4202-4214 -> 0.00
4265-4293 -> 0.04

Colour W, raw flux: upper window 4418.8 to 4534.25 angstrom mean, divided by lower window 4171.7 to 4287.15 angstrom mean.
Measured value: 1.0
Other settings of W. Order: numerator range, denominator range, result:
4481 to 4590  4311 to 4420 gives 1.04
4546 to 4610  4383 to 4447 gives 1.00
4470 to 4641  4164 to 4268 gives 1.01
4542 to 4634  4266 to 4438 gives 1.04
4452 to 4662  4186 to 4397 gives 1.04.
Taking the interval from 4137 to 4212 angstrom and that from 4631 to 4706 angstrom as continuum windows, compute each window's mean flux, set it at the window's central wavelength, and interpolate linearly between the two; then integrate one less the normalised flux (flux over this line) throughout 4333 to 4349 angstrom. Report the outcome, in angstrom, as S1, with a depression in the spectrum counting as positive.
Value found 2.5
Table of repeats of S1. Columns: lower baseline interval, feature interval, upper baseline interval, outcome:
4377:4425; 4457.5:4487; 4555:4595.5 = -0.16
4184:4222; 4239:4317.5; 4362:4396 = 3.10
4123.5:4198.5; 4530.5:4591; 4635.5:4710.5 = 0.28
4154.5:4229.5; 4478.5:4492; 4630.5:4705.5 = 0.03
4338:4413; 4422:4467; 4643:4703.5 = -1.07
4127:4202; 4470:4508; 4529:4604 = -0.09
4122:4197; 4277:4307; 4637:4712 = 2.13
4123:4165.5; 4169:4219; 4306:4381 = -0.26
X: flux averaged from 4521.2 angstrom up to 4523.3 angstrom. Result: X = 27.6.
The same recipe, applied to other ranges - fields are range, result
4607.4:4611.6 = 27.1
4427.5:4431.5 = 27.2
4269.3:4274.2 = 26.6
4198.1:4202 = 26.5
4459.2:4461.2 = 27.6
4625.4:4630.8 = 27.4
